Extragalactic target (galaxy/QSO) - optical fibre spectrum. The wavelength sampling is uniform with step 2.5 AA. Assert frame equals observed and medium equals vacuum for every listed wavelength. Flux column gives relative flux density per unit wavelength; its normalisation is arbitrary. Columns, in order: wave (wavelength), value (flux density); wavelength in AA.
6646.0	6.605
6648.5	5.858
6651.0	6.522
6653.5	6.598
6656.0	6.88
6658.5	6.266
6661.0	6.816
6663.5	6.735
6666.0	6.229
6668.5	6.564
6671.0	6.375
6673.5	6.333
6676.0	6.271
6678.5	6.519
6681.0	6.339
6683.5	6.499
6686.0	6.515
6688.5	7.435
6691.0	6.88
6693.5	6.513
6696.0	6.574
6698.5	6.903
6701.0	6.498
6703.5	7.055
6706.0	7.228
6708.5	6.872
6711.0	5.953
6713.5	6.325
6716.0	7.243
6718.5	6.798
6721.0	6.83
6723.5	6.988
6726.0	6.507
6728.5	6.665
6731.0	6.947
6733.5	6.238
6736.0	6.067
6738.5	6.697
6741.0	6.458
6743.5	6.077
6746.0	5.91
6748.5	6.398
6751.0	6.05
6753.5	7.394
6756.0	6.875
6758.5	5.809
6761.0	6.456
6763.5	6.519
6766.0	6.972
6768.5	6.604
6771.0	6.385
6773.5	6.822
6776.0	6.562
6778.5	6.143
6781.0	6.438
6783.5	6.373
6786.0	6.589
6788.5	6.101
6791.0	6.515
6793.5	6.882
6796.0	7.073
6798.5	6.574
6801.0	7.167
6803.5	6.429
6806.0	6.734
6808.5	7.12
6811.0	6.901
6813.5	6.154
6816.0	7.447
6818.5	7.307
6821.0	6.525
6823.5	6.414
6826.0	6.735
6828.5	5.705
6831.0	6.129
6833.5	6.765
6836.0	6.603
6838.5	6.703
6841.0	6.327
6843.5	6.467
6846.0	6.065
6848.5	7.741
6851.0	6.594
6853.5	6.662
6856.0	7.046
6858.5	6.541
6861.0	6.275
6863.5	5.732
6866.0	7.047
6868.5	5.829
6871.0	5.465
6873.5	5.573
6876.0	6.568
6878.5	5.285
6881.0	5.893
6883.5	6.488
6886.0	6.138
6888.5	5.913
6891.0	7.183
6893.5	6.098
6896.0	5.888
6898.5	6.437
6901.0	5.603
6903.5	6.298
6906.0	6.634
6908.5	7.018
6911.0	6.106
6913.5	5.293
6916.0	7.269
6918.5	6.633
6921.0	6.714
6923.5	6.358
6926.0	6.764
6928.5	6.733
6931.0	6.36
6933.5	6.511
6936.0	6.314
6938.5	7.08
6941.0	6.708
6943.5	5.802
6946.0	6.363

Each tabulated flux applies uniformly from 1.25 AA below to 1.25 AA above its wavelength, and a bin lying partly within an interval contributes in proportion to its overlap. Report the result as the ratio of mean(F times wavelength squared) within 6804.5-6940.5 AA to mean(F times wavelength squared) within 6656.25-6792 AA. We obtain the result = 1.03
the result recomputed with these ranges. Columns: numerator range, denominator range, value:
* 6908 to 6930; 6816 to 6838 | 1.02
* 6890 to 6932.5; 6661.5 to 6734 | 1.03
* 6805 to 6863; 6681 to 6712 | 1.03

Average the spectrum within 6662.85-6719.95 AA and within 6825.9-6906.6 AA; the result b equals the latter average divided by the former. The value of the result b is 0.95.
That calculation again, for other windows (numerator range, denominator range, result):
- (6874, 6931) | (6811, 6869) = 0.96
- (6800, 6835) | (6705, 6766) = 1.02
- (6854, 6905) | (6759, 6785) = 0.95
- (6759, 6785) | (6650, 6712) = 0.98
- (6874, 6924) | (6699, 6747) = 0.95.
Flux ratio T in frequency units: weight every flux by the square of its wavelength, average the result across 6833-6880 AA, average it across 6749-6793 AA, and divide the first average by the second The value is 1.00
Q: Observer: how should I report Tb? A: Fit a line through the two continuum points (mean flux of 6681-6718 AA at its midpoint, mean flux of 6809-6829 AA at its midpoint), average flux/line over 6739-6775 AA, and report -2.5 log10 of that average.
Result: 0.04 mag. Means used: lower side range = 6.74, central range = 6.49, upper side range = 6.7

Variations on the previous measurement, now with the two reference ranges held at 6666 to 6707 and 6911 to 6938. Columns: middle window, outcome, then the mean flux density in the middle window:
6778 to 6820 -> -0.02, 6.71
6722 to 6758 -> 0.02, 6.51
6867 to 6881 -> 0.13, 5.78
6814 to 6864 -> -0.01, 6.6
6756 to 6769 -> 0.01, 6.5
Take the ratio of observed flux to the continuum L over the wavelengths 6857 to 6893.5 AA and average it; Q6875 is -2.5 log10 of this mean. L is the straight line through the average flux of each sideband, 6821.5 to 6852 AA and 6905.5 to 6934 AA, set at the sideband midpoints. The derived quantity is 0.07 mag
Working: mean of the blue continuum 6.52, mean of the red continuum 6.53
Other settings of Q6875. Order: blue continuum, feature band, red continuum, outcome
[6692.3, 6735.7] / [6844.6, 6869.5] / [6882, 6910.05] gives -0.03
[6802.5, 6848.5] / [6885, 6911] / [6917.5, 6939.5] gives 0.05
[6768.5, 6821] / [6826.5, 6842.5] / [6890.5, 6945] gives 0.04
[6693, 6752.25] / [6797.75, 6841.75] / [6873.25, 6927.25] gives -0.04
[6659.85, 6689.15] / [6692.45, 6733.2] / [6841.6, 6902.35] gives -0.04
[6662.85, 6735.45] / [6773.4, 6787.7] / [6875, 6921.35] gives 0.01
